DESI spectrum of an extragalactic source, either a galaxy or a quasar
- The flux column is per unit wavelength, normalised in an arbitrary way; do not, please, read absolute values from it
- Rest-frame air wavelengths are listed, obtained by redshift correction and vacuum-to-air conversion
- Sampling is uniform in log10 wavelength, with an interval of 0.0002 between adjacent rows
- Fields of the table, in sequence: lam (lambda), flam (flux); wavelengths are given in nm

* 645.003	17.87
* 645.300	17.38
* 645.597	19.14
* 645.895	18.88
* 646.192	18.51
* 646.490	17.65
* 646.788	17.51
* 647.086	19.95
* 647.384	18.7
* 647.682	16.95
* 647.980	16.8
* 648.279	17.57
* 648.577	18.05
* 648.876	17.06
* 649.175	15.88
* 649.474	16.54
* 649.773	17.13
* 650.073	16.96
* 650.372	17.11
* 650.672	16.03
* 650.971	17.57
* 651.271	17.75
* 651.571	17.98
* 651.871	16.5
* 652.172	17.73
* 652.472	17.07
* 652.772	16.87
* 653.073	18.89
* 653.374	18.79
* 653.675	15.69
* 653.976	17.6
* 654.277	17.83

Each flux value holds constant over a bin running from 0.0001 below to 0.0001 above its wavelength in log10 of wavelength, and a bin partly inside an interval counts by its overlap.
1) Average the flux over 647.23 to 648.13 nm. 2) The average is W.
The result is 17.5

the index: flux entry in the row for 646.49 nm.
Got 17.65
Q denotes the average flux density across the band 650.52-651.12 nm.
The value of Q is 16.8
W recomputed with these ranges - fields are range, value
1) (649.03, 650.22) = 16.6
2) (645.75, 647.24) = 18.5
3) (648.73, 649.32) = 16.5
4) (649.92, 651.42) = 17.1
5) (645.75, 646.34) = 18.7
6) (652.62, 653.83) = 17.6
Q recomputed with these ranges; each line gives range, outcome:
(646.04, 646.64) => 18.1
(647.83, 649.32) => 17.1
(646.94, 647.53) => 19.3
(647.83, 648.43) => 17.2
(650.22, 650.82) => 16.6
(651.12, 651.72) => 17.9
